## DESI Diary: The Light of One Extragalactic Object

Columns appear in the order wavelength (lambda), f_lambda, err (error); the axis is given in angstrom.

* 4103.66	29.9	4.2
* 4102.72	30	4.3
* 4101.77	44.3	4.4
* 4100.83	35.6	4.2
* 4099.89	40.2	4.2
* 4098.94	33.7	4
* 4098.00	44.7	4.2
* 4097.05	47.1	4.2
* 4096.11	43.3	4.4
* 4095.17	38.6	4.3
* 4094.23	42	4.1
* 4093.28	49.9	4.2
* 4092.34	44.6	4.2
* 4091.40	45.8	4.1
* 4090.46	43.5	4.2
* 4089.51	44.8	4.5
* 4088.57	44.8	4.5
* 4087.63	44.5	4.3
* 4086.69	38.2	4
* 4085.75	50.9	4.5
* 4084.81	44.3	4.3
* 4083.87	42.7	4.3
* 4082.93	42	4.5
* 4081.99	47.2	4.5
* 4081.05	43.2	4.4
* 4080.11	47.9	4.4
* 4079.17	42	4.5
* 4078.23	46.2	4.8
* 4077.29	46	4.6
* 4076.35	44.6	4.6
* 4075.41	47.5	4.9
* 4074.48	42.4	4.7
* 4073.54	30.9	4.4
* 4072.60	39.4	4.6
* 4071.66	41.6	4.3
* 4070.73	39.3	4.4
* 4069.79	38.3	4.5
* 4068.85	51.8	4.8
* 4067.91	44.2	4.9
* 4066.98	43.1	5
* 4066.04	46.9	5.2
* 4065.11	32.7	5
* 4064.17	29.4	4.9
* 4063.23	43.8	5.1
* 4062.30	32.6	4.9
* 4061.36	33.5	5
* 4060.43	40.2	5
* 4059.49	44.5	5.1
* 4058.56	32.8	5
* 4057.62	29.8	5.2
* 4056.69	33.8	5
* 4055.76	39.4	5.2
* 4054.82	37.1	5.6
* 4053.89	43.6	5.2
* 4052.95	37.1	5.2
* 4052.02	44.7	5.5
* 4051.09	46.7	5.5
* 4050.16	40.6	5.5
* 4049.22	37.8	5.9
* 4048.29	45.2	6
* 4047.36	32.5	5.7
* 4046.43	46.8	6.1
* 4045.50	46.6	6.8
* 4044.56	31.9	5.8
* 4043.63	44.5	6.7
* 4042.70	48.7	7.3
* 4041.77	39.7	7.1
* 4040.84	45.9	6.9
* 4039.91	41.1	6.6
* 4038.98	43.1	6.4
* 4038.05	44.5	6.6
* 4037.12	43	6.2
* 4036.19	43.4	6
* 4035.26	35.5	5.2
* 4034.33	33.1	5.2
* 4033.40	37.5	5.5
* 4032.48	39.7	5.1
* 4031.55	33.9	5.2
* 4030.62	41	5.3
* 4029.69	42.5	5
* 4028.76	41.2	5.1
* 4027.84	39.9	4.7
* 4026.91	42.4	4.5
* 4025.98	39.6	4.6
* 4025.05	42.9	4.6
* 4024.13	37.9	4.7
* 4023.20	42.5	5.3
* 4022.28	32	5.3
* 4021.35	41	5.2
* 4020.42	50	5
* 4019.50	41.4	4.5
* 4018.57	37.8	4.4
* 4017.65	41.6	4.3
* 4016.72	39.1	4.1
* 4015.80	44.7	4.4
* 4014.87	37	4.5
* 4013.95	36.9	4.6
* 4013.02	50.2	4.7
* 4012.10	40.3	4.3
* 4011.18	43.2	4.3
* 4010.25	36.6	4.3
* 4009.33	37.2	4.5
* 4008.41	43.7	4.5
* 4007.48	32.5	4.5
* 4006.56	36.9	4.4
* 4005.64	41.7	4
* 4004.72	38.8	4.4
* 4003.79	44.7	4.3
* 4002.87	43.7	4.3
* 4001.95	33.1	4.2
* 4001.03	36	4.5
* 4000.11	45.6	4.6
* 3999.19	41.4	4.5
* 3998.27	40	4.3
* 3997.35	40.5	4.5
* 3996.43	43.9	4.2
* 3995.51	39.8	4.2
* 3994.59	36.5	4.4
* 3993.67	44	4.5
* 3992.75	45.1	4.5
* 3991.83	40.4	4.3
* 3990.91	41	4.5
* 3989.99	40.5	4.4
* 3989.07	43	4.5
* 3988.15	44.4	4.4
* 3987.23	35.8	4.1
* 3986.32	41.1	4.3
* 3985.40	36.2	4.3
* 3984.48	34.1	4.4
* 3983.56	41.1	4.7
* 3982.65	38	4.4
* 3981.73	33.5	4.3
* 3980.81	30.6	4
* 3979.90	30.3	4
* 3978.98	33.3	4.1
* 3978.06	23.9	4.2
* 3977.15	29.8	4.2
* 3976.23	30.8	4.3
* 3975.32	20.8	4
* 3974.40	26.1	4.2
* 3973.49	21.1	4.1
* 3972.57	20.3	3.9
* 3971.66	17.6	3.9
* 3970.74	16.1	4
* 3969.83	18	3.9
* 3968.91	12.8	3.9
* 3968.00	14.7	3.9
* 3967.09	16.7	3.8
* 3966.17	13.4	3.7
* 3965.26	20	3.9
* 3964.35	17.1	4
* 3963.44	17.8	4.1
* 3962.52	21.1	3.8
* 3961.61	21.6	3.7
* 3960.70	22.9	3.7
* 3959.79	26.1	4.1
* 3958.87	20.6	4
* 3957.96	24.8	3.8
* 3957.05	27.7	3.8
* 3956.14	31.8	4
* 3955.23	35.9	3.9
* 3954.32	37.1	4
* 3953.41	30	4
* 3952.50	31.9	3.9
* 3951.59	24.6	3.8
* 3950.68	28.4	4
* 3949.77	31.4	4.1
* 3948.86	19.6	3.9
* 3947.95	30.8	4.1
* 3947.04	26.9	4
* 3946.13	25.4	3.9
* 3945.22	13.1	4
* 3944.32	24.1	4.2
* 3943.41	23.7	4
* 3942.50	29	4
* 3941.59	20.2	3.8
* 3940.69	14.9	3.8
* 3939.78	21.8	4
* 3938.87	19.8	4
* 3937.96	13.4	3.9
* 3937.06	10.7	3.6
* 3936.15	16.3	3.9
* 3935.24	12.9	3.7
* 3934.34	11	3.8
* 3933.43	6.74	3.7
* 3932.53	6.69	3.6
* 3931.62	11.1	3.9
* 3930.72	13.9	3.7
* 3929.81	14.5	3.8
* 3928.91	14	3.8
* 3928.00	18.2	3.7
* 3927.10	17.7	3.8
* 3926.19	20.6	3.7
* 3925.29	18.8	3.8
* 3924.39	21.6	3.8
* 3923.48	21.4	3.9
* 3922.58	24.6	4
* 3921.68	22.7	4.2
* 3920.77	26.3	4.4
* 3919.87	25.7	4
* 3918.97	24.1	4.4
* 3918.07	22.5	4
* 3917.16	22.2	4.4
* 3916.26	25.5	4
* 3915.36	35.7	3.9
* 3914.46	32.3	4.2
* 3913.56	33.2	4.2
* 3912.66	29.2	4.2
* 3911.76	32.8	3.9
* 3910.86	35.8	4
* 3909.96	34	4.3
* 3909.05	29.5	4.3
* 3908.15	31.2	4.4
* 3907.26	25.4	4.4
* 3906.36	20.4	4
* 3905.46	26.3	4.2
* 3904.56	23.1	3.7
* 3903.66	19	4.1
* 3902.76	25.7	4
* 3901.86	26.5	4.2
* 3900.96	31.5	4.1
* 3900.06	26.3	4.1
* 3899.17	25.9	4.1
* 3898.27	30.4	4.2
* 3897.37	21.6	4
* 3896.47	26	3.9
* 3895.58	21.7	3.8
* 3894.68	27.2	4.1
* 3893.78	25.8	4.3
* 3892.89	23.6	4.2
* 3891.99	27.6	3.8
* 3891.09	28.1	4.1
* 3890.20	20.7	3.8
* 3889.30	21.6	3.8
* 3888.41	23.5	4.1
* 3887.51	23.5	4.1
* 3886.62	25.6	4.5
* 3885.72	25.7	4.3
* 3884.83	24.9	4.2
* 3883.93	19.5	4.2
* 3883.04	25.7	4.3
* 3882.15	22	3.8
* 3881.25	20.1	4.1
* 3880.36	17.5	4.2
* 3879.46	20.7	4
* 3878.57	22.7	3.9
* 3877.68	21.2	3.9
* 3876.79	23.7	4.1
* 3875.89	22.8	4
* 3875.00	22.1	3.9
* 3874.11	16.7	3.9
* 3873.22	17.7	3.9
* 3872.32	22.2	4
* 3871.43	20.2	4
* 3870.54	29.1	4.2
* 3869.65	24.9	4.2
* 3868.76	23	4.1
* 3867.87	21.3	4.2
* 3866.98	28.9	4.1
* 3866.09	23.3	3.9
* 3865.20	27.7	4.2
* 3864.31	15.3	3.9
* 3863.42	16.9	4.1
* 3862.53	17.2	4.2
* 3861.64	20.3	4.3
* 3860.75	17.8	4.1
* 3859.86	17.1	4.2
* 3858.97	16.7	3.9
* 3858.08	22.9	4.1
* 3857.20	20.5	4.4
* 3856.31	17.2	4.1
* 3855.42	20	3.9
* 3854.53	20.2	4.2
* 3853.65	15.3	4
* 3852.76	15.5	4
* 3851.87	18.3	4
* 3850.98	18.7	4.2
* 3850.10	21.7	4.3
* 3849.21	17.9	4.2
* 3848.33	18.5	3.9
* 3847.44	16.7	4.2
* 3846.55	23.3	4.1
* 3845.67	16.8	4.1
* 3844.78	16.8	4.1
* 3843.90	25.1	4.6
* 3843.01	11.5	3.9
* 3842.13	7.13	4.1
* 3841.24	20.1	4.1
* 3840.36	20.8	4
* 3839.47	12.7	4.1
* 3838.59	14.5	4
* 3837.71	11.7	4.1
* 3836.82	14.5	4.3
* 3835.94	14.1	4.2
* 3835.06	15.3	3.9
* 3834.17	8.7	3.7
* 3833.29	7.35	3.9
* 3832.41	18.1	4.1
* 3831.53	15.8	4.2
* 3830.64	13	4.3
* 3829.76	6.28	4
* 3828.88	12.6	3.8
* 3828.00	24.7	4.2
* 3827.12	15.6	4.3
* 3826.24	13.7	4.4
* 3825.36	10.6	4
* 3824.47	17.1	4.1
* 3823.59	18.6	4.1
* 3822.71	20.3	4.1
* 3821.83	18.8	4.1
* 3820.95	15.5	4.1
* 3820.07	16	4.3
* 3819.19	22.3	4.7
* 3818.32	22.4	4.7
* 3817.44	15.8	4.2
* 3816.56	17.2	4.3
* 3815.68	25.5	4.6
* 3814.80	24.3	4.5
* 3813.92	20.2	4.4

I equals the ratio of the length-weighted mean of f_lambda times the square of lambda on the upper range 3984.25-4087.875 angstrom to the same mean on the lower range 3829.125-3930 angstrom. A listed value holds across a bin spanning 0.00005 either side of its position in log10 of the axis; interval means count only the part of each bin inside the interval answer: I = 2.04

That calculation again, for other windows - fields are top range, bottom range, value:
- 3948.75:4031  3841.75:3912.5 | 1.60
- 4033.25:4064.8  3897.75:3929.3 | 1.65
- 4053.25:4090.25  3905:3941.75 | 2.06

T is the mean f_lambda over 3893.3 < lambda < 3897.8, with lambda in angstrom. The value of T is 24.5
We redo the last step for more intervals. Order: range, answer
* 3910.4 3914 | 32.8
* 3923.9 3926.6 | 20.4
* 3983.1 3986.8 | 38.2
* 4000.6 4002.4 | 34.6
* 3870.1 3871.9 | 24.6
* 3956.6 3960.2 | 24.7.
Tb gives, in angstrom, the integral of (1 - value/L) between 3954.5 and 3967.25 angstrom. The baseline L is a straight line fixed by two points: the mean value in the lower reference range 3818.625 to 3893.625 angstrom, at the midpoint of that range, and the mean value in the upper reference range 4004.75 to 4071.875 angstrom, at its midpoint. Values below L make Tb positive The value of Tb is 3.3 angstrom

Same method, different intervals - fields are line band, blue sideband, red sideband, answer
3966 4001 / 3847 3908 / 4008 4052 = 3.13 angstrom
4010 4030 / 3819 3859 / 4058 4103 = -3.10 angstrom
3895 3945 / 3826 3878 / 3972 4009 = 7.89 angstrom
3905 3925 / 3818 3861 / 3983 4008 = 0.42 angstrom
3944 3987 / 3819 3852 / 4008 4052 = 9.08 angstrom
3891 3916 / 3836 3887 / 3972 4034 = -2.42 angstrom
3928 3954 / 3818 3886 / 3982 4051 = 9.41 angstrom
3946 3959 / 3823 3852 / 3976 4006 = 1.56 angstrom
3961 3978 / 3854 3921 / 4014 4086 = 6.63 angstrom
